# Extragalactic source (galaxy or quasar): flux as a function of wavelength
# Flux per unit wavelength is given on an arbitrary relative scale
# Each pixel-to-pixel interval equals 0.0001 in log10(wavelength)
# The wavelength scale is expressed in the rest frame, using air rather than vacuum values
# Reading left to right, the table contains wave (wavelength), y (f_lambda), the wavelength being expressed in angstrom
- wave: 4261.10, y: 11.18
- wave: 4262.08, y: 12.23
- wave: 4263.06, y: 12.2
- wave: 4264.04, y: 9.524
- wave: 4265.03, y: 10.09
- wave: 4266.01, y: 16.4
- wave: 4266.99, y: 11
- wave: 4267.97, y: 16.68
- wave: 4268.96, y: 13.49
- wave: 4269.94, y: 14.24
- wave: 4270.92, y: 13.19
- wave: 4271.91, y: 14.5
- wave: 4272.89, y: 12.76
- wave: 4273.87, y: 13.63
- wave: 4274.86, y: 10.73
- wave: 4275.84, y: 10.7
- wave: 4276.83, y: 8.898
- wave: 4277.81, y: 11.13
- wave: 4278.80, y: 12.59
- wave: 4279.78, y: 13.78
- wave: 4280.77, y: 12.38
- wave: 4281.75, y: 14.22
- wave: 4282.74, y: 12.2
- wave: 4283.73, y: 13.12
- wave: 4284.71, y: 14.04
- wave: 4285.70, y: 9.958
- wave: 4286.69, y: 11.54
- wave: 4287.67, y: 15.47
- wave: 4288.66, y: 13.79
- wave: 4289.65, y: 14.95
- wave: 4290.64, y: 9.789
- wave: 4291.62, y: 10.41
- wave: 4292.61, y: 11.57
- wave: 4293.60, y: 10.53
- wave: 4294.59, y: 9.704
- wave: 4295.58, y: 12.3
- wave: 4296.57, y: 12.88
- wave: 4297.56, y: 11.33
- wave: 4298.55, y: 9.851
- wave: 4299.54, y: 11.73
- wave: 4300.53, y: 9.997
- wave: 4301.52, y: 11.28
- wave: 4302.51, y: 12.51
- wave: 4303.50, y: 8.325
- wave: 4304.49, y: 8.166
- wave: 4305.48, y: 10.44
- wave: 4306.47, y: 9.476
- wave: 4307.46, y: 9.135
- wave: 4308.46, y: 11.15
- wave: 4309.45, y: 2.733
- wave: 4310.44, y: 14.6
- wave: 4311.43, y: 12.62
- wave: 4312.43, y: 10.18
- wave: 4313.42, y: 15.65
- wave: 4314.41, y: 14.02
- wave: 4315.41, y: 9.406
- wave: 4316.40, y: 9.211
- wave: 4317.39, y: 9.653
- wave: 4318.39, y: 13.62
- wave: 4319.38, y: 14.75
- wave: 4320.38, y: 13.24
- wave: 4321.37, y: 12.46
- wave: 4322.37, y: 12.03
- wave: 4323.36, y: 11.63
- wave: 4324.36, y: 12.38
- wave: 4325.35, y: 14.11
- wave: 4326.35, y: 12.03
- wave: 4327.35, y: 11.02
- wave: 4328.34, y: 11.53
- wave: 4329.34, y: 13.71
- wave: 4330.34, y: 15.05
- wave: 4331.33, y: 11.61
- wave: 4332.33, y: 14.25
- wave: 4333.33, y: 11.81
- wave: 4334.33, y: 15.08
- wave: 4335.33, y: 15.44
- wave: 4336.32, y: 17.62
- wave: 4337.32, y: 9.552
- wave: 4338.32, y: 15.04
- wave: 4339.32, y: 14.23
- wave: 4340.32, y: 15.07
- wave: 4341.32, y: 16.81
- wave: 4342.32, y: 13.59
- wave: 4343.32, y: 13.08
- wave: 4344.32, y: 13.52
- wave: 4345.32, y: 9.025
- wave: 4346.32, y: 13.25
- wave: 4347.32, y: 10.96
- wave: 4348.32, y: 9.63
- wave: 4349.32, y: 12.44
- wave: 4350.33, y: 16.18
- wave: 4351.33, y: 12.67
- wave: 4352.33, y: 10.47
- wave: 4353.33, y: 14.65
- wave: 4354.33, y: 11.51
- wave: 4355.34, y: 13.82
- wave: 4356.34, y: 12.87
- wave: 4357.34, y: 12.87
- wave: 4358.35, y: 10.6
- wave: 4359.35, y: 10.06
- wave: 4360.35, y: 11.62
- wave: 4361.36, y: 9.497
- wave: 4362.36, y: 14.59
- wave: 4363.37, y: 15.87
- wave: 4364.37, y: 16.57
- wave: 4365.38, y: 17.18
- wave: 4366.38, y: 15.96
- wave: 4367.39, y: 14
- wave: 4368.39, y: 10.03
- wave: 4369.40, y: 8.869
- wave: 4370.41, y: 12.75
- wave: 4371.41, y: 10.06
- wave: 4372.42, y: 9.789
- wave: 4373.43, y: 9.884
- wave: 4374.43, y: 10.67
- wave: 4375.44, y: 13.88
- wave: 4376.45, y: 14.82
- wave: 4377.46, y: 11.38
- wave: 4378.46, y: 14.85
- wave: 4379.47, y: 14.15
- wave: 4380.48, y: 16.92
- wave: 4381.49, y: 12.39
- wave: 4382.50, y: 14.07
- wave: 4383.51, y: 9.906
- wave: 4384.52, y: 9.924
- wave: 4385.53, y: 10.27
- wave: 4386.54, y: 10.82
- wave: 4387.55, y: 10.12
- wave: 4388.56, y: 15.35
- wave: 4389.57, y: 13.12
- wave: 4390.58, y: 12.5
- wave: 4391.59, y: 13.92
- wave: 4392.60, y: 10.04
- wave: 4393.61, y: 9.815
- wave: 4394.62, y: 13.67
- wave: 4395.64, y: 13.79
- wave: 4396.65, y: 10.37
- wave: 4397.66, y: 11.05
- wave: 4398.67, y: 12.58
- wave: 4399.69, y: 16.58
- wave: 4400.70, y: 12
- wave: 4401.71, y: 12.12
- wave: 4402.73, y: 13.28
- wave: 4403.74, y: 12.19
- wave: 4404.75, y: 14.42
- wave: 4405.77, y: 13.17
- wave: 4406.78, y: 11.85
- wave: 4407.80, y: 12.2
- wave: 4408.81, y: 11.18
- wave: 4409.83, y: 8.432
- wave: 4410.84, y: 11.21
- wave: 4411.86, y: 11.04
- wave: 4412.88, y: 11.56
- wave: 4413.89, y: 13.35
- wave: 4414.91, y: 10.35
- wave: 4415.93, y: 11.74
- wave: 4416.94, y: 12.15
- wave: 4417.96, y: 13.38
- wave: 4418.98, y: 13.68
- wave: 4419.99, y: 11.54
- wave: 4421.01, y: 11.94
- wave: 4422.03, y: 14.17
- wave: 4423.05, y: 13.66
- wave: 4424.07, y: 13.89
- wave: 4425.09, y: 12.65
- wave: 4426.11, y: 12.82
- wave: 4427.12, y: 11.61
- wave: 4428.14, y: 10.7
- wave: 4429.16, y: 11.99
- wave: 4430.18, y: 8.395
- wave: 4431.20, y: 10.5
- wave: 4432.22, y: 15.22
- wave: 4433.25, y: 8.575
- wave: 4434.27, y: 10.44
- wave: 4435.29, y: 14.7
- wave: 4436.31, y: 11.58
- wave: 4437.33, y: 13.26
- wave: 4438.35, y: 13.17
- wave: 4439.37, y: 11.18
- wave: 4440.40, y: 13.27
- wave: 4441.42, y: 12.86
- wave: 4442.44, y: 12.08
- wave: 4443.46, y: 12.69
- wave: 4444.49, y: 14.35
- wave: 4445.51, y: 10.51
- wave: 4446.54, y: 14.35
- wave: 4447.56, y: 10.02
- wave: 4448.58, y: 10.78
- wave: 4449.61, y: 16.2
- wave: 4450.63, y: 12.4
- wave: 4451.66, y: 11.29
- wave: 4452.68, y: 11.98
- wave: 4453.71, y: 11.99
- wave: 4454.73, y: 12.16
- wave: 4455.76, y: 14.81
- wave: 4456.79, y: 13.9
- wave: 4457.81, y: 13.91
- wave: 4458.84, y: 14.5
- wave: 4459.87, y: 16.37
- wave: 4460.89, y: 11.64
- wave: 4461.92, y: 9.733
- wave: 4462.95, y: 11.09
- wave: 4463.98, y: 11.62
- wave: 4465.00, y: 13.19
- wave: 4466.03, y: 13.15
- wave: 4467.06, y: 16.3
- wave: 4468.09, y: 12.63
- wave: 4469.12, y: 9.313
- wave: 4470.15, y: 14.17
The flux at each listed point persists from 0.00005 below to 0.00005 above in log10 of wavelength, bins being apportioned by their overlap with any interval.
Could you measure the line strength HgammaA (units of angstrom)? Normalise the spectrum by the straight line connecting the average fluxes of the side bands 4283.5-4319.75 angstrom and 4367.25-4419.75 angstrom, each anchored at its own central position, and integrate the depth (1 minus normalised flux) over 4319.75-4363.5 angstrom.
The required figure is -4.6 angstrom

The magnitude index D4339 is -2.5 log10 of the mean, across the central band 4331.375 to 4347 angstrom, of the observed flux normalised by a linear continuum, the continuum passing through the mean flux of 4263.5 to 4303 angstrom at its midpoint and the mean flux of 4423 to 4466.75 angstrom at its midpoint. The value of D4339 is -0.12 mag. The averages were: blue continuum 12.2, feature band 13.7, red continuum 12.5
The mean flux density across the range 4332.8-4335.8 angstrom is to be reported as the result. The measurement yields 14.1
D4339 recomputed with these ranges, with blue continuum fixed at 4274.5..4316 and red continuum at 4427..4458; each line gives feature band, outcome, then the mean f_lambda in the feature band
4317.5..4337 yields -0.14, 13.2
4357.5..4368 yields -0.15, 13.5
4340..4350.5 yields -0.11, 12.9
